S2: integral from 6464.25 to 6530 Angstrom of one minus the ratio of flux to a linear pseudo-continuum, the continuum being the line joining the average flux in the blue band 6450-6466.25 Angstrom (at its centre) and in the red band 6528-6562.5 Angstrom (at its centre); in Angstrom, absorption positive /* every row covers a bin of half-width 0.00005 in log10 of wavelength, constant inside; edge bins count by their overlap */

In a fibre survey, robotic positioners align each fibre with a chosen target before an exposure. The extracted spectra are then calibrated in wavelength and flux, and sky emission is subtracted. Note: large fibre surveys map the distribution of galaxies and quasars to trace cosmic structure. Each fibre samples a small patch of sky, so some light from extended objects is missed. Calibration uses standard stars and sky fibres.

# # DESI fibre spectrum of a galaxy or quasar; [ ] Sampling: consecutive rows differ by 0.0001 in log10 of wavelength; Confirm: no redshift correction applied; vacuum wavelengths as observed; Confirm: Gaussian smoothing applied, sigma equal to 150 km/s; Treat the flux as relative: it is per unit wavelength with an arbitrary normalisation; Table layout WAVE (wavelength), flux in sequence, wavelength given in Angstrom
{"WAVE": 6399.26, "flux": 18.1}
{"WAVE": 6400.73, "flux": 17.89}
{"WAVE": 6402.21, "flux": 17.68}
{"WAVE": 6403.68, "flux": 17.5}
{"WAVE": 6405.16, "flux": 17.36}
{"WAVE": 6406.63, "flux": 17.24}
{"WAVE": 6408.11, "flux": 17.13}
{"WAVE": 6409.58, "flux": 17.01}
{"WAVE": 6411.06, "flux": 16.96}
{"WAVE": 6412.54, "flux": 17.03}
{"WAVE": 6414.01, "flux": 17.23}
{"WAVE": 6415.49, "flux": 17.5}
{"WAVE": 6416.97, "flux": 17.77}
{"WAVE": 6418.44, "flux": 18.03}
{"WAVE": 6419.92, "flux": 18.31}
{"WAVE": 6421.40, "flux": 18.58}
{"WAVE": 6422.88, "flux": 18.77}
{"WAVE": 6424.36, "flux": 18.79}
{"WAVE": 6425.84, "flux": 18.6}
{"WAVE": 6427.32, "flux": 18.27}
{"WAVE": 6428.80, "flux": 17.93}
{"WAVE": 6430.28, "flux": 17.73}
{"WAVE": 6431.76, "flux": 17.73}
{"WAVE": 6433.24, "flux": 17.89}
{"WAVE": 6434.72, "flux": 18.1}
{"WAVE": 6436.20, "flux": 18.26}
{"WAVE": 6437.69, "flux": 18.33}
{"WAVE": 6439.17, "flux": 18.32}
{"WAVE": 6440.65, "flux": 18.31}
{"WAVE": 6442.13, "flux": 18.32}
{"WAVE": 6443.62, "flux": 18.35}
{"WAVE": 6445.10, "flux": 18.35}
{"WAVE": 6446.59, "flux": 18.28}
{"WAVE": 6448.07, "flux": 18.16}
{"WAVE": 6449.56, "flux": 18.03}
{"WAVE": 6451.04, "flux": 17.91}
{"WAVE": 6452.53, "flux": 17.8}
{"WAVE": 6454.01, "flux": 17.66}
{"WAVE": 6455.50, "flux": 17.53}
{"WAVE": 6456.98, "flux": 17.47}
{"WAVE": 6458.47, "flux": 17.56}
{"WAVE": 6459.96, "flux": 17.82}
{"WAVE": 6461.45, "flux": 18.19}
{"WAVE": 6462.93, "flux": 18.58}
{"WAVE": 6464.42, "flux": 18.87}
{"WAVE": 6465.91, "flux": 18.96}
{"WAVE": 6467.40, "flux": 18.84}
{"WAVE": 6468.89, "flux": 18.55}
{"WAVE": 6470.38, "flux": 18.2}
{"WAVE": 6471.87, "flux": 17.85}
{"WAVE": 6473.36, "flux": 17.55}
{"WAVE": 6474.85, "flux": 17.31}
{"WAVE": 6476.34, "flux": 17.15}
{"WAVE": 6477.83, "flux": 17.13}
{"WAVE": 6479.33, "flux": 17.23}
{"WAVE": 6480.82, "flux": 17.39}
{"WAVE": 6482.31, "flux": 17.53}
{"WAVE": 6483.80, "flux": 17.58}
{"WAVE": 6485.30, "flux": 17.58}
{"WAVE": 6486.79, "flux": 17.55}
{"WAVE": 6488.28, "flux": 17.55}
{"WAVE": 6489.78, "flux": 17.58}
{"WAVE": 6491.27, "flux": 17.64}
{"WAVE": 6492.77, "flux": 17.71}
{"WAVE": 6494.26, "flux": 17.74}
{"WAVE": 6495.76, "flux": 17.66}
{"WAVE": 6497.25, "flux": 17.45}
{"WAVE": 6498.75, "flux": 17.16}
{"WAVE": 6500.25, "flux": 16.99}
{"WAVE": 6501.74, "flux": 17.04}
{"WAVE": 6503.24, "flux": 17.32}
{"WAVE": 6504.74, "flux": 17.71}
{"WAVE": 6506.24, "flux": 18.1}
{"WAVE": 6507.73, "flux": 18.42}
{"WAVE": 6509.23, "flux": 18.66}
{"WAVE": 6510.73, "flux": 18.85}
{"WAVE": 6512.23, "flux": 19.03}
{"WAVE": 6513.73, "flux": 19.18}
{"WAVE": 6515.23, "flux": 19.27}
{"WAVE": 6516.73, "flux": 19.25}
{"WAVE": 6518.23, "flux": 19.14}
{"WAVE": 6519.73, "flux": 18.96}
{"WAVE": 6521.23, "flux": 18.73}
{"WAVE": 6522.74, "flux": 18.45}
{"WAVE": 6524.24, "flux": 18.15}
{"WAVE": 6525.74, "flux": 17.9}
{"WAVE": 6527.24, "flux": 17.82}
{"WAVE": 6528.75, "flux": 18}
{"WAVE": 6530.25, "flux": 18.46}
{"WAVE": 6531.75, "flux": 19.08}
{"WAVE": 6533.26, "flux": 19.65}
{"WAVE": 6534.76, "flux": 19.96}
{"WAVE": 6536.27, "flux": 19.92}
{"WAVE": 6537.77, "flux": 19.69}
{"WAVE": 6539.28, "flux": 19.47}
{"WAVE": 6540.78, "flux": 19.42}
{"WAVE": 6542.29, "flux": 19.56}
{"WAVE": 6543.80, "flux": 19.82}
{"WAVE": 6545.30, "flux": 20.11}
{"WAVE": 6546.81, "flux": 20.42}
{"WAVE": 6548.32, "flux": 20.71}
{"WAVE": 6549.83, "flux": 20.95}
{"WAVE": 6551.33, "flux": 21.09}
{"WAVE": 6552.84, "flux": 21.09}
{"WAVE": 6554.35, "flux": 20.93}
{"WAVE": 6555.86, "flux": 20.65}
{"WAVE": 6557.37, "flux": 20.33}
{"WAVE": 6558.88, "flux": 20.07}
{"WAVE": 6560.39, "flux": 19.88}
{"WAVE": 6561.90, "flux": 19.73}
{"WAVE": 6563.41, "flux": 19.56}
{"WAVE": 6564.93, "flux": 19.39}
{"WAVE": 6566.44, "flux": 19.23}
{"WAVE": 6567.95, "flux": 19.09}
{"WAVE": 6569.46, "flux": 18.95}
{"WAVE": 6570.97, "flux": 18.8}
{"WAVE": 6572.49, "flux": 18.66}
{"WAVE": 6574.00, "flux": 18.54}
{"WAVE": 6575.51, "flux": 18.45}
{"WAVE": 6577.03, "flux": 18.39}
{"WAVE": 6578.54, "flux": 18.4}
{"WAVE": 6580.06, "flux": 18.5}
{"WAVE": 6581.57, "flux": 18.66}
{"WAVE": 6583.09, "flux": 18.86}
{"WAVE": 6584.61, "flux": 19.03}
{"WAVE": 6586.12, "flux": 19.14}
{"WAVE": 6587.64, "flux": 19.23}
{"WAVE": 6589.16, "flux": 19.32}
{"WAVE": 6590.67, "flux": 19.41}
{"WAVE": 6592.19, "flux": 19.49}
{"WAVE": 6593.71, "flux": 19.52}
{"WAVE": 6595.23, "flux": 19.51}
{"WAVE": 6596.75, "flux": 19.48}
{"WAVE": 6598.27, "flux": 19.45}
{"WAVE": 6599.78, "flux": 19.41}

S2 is 3.03 Angstrom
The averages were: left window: 18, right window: 20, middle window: 18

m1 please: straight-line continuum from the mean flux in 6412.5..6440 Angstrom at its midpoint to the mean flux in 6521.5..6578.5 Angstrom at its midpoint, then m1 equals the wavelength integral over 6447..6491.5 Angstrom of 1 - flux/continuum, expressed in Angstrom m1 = 1.8 Angstrom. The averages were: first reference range 18.1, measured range 17.8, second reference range 19.5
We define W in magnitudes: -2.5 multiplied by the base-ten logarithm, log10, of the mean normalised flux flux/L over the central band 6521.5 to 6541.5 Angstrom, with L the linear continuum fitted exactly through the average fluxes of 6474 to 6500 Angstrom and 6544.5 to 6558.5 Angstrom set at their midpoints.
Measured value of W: 0.04 mag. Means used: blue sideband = 17.5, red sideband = 20.7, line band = 18.9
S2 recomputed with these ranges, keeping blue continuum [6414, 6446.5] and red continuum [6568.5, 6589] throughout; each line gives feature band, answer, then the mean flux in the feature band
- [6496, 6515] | 0.5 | 18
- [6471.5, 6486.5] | 0.8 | 17.4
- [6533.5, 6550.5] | -1.3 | 20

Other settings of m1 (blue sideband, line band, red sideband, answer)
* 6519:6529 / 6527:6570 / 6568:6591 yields -2.93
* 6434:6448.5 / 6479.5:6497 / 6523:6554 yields 1.23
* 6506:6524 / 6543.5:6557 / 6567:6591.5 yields -1.30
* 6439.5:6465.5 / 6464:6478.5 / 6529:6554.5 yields 0.35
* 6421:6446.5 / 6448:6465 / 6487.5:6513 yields 0.15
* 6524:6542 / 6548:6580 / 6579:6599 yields -0.87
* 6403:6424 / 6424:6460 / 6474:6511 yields -0.92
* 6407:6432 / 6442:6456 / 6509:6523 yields 0.11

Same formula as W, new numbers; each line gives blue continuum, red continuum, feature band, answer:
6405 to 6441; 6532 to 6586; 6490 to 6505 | 0.083 mag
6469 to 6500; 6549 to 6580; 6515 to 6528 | -0.007 mag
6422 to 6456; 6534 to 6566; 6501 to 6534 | 0.059 mag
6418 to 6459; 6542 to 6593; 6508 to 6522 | -0.001 mag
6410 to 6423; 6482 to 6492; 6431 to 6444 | -0.030 mag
